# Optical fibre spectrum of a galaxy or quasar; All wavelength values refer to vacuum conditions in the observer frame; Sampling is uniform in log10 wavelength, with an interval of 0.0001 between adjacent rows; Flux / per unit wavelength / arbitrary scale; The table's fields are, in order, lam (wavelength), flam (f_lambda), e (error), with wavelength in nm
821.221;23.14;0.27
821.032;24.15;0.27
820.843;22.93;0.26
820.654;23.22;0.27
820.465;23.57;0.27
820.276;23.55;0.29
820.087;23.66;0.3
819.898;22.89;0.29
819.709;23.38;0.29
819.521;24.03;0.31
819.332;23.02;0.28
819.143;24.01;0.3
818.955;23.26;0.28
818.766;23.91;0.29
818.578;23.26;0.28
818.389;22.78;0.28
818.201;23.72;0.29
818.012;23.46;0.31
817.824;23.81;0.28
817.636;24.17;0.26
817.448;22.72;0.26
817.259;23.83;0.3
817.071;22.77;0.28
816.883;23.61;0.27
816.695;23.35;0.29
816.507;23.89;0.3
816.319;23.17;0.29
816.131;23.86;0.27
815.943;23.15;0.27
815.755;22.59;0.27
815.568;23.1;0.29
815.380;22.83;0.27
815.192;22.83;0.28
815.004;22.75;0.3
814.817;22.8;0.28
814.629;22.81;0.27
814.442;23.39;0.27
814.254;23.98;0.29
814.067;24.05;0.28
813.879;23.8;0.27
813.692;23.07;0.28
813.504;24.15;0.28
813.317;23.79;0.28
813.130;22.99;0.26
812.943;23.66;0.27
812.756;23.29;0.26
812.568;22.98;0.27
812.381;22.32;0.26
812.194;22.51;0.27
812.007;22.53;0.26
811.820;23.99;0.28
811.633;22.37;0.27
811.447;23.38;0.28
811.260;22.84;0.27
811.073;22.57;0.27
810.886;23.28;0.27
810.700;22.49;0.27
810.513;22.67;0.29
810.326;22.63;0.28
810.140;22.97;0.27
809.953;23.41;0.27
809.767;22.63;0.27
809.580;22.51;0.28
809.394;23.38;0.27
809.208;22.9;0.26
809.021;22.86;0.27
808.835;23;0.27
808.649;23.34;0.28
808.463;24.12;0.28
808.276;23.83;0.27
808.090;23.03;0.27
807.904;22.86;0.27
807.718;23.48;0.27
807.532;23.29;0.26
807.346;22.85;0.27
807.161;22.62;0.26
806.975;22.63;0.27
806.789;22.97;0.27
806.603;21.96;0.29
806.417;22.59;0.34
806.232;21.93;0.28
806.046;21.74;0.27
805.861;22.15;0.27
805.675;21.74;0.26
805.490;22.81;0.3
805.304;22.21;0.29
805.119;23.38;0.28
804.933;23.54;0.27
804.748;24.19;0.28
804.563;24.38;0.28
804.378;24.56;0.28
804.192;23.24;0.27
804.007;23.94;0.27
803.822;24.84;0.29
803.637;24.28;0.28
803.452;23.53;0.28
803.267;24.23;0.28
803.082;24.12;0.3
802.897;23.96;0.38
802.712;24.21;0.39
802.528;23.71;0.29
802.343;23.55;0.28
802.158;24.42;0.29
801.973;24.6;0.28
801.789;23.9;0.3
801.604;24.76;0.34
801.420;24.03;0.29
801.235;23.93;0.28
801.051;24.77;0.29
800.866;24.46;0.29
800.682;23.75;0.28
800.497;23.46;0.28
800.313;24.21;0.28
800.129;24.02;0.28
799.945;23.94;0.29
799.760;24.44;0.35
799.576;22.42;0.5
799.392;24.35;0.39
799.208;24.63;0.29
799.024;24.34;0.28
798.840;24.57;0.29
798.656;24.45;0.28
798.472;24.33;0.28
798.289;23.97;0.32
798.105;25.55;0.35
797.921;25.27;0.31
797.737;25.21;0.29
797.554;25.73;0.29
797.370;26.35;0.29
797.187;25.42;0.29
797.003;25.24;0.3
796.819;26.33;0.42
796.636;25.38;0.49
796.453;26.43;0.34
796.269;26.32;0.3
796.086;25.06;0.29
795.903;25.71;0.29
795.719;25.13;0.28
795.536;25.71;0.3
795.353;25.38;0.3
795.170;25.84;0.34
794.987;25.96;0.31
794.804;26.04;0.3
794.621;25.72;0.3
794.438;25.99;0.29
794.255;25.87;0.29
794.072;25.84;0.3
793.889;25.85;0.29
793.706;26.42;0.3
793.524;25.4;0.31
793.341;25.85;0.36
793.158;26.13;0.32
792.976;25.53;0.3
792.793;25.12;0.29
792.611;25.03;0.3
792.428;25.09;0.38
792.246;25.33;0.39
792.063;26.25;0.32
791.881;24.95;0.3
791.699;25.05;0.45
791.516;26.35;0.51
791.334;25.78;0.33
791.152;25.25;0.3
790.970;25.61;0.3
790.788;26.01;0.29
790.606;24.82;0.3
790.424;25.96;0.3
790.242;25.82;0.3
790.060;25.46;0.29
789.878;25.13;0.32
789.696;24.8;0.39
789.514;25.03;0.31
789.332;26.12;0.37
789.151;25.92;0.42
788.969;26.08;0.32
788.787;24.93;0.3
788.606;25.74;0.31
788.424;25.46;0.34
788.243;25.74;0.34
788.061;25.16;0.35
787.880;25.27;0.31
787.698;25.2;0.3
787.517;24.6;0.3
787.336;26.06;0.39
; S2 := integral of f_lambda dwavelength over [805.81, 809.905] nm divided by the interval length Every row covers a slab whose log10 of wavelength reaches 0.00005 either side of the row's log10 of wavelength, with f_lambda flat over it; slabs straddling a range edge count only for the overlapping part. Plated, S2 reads 22.9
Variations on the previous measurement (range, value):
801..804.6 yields 24.1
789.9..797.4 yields 25.7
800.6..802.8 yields 24.2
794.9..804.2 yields 24.7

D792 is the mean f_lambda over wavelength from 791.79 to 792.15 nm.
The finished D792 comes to 25.6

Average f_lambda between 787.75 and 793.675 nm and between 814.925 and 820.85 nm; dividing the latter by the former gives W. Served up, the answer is 0.92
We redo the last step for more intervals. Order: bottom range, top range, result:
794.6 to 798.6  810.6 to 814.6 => 0.91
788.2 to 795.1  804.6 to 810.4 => 0.89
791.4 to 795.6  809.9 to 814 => 0.90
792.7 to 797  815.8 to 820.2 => 0.91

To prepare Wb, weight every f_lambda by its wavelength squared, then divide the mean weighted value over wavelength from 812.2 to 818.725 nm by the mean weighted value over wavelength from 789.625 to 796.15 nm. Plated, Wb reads 1.0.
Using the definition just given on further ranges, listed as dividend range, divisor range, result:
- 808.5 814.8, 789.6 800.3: 0.95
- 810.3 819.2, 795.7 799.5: 0.96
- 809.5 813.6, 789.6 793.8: 0.95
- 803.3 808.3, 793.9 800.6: 0.94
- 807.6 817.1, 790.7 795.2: 0.95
